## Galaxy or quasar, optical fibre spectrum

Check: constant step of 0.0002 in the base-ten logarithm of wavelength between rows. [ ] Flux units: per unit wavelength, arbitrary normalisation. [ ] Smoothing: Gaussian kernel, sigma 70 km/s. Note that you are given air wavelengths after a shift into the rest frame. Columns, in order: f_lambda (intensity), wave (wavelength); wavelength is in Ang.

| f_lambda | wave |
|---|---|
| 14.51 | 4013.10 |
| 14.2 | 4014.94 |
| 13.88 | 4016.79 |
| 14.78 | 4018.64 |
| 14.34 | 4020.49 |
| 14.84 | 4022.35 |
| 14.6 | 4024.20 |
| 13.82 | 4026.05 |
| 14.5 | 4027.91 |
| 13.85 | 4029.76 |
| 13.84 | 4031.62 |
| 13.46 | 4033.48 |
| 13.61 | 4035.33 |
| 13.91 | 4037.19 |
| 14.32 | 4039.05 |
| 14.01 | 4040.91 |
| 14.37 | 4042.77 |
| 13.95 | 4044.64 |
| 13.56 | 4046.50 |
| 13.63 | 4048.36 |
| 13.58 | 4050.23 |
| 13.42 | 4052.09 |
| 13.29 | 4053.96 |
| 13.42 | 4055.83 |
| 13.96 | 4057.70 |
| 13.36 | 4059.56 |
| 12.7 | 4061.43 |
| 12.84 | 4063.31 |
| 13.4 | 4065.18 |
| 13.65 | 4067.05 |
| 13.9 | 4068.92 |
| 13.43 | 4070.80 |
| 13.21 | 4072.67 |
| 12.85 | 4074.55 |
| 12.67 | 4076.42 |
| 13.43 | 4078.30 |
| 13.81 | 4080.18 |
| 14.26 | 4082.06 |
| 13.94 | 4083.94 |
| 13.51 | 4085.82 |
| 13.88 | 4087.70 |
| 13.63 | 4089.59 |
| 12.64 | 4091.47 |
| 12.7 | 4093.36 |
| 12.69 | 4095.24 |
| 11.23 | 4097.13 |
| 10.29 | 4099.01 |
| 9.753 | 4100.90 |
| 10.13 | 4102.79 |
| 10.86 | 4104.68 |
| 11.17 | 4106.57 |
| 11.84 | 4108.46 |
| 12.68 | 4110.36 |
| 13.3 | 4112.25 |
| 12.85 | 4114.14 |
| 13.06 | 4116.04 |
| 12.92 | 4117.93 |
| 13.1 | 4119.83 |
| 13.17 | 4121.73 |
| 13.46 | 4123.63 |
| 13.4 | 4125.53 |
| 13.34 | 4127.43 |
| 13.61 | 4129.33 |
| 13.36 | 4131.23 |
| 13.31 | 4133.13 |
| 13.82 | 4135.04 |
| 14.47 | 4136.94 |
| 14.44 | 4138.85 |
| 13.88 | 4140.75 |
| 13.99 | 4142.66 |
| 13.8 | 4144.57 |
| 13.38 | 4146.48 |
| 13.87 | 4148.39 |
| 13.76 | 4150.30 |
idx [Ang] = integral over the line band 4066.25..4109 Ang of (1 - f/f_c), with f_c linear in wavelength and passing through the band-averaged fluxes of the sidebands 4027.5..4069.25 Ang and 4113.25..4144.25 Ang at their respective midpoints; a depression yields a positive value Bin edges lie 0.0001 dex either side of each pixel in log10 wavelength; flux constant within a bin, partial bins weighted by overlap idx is 3.2 Ang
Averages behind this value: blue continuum 13.7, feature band 12.6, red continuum 13.5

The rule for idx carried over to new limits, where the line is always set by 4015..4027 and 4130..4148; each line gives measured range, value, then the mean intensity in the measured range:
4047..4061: 0.70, 13.5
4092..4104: 2.43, 11.2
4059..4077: 1.19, 13.2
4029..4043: 0.38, 13.9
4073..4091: 0.72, 13.5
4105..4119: 1.48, 12.5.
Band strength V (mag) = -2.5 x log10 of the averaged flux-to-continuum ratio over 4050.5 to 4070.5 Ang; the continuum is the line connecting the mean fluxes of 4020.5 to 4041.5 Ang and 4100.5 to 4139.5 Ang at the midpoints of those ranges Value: 0.02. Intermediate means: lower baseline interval 14.1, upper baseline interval 12.8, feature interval 13.4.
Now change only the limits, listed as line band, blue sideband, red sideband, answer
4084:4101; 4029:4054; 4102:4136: 0.05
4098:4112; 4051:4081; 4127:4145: 0.22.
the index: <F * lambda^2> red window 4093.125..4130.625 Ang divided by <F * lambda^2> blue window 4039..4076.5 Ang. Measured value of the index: 0.9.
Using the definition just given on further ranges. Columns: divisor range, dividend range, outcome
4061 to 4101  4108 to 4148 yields 1.06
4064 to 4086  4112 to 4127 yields 1.00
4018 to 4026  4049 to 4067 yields 0.93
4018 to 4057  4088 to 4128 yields 0.91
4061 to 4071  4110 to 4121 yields 1.00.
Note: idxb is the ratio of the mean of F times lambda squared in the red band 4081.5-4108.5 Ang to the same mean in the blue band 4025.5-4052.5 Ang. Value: 0.90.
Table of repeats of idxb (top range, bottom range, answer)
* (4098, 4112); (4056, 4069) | 0.85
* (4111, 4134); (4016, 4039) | 0.98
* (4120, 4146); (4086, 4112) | 1.17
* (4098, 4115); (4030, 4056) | 0.86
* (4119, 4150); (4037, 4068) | 1.05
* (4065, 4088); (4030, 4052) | 1.00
